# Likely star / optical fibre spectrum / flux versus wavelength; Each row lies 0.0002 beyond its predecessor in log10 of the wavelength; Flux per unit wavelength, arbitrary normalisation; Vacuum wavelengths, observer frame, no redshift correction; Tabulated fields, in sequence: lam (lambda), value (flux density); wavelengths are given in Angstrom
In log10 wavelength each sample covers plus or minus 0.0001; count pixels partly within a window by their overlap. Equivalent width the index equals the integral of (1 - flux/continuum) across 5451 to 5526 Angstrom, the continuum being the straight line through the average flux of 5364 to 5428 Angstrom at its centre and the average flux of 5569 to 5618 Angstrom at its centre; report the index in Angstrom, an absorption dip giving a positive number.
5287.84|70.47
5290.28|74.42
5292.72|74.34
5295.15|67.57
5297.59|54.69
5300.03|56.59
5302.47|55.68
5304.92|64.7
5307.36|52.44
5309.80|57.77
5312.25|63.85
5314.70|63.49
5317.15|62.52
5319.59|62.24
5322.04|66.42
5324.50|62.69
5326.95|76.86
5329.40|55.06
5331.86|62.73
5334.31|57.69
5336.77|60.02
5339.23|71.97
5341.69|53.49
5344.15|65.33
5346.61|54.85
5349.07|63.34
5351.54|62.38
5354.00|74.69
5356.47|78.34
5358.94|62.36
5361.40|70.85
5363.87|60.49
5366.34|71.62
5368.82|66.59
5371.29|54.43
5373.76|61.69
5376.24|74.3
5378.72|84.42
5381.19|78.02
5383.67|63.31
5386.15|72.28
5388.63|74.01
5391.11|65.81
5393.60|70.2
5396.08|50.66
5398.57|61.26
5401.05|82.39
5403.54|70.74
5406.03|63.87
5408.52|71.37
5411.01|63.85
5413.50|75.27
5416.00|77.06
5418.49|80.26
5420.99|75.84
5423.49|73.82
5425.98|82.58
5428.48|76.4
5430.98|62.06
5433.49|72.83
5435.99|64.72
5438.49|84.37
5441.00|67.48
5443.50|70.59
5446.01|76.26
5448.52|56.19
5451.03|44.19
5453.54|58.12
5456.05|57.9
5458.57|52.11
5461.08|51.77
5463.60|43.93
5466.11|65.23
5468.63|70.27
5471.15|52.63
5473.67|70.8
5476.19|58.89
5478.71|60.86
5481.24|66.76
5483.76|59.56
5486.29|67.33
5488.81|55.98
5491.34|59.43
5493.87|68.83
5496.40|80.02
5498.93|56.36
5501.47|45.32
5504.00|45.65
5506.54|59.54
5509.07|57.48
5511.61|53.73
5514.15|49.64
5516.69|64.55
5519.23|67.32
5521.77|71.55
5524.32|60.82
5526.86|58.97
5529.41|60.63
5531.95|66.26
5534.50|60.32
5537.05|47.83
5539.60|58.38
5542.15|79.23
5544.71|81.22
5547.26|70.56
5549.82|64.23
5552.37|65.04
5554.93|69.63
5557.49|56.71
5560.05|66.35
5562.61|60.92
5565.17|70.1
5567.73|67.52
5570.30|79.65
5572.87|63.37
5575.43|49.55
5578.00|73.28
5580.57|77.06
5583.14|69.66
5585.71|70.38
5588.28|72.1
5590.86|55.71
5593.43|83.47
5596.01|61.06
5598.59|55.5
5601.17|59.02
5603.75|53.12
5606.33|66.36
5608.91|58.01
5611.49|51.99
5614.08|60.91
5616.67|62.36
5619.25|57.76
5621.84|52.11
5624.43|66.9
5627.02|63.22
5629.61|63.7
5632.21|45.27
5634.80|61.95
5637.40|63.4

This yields 9.0 Angstrom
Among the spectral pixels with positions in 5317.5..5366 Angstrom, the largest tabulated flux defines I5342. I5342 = 78.34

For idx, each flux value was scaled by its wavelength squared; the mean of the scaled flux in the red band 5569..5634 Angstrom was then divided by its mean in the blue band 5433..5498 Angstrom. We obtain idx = 1.1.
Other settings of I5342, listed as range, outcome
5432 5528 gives 84.37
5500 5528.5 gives 71.55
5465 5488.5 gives 70.8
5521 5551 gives 81.22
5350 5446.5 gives 84.42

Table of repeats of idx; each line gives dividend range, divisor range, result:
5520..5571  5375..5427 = 0.96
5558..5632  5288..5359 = 1.11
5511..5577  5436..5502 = 1.07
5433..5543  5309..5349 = 1.04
